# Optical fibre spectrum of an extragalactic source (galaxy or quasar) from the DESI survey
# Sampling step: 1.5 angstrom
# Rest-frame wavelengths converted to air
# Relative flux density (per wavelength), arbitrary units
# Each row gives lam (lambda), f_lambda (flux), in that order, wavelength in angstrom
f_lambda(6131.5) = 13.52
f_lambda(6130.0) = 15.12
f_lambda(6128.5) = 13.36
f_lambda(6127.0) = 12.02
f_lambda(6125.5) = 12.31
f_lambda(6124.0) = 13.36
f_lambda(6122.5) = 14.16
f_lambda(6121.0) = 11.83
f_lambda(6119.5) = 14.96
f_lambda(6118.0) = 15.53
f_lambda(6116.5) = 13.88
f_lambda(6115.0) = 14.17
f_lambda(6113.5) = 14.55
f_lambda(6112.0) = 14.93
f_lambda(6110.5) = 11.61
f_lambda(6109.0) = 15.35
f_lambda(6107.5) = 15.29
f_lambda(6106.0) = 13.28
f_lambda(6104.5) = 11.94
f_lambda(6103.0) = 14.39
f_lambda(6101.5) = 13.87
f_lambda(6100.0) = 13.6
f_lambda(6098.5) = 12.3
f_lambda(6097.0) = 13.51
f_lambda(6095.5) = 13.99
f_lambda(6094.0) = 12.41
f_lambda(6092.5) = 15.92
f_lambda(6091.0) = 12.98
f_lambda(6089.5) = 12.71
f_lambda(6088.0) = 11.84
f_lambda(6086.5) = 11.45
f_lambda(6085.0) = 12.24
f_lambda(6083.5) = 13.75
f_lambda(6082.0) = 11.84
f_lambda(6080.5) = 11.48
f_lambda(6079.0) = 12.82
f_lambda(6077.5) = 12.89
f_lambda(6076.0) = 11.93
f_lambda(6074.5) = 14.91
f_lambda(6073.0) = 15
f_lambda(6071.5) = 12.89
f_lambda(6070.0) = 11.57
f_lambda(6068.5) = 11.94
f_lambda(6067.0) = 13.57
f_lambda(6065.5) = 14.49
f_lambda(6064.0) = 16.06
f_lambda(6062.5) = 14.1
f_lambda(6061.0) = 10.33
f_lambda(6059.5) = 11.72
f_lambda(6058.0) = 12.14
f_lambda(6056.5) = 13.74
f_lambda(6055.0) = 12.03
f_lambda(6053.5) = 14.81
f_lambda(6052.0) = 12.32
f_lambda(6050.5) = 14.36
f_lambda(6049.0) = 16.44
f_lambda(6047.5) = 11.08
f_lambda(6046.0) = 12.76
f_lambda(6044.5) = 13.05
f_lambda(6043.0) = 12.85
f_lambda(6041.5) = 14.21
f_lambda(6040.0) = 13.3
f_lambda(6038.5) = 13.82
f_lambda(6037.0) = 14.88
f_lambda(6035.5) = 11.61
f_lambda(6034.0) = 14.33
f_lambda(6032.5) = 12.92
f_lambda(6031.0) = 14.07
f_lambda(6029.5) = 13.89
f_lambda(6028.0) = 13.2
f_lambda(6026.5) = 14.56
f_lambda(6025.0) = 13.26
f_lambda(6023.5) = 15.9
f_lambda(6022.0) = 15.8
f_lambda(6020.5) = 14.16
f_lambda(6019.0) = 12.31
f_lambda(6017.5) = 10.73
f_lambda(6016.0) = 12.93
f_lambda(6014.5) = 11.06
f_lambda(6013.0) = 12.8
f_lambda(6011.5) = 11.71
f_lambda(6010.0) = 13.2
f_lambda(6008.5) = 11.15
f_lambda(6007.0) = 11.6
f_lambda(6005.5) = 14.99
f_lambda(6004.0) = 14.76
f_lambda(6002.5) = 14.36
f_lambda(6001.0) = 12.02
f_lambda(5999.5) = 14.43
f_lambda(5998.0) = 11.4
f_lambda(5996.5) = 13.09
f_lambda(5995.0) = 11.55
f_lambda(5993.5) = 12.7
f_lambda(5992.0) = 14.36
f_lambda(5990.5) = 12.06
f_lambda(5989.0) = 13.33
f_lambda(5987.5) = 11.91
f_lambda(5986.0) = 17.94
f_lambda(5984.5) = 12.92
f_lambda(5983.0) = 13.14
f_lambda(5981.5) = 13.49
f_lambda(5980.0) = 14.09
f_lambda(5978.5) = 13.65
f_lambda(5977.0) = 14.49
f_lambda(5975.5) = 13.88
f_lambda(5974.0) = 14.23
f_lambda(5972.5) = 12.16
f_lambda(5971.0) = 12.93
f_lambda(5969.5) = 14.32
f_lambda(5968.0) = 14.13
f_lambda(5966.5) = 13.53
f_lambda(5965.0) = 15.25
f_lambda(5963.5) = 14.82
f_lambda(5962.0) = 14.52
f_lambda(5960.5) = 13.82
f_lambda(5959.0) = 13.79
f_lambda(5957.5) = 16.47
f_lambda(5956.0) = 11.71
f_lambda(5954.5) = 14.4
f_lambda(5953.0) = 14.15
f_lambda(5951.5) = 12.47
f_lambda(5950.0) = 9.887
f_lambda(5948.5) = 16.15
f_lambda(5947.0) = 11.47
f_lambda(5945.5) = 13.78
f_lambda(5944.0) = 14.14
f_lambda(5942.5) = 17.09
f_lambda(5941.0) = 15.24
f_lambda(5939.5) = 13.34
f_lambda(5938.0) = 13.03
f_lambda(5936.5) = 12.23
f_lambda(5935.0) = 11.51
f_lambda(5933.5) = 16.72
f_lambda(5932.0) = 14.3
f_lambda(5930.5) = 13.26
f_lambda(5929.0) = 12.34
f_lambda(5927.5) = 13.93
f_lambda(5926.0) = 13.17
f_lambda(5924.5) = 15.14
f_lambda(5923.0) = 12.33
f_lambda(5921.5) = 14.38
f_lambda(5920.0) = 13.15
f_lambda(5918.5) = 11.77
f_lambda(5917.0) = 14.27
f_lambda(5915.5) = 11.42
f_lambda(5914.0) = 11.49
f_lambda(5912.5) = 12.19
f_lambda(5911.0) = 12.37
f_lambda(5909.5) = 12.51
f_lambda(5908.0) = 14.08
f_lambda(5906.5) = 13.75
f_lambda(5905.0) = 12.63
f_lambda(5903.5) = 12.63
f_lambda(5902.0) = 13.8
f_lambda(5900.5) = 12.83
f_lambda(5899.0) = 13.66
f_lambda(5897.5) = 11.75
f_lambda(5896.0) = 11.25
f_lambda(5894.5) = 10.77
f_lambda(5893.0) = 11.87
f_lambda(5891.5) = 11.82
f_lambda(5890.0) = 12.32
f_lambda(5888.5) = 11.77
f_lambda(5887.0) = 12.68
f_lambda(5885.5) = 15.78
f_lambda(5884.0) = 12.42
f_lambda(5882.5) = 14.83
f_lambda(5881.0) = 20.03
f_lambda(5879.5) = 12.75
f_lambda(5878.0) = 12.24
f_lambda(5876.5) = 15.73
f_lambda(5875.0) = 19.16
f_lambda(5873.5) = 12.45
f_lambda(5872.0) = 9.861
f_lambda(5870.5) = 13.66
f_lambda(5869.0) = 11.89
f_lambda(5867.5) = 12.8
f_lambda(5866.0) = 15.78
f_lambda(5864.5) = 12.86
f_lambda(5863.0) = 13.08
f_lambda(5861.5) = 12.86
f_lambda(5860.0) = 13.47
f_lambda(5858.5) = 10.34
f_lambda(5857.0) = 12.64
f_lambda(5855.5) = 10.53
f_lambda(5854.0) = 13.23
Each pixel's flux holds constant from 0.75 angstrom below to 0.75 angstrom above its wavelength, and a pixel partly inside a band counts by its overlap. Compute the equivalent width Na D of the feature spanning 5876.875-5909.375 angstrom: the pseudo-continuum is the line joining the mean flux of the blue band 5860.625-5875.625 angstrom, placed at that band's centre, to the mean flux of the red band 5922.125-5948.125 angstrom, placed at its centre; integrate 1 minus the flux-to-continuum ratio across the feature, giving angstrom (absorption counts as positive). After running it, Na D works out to 0.9 angstrom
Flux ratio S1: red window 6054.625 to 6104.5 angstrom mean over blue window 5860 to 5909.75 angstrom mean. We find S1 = 1.0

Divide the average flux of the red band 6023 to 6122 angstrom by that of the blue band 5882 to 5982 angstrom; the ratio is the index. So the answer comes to 1.0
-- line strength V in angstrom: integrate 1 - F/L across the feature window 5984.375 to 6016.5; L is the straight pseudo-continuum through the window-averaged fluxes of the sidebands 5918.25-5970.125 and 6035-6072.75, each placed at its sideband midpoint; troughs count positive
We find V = 1.2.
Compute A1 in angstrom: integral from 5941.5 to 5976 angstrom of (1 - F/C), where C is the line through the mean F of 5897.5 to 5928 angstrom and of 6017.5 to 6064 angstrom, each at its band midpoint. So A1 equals -1.8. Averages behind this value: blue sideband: 13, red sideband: 13.5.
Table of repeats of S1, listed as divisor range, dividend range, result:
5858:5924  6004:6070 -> 1.01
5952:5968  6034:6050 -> 0.95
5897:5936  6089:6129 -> 1.04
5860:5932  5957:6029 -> 1.02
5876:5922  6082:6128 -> 1.03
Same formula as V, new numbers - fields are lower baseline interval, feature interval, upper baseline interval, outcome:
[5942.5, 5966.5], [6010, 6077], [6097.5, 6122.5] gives 2.70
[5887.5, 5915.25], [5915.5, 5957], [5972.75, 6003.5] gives -2.25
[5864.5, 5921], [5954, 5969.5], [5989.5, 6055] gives -1.22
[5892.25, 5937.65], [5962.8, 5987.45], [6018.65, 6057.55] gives -1.31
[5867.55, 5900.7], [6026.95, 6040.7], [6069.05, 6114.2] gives -0.36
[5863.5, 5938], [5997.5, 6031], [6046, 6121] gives 0.19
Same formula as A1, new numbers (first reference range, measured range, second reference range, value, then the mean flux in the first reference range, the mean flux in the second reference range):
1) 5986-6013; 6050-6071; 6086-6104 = 0.15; 13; 13.3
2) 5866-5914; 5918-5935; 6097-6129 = -0.45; 13.2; 13.7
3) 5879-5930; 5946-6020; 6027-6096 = -1.09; 13.1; 13.2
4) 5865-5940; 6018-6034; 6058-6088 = -1.25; 13.2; 12.8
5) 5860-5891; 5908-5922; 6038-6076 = 1.00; 13.7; 13.3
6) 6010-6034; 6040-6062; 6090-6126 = 0.74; 13.3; 13.8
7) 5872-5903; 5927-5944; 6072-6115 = -0.68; 13.4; 13.3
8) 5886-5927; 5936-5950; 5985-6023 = -1.13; 12.7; 13.1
